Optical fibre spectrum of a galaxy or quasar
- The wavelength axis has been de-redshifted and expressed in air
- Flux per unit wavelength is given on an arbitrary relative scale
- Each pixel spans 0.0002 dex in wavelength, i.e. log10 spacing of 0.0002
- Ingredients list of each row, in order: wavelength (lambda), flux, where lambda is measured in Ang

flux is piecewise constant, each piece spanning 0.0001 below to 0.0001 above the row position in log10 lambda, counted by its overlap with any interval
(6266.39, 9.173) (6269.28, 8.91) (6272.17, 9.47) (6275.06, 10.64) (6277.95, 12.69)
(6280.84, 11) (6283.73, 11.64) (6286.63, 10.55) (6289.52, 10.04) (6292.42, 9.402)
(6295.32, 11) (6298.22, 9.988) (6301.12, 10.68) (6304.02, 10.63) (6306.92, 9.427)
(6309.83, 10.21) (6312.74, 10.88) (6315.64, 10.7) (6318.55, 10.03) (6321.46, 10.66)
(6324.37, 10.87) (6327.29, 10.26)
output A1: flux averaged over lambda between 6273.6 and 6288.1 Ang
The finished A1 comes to 11.3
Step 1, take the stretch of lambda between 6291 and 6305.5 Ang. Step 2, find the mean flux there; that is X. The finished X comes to 10.3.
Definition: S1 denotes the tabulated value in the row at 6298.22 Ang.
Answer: 9.988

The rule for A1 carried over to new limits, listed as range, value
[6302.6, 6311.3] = 10.1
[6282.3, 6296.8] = 10.5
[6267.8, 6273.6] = 9.18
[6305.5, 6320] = 10.3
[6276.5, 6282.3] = 11.9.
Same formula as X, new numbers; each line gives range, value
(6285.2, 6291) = 10.3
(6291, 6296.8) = 10.2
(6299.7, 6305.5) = 10.7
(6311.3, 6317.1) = 10.8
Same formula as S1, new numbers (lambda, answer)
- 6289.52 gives 10.04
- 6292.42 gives 9.402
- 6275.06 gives 10.64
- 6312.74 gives 10.88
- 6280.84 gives 11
